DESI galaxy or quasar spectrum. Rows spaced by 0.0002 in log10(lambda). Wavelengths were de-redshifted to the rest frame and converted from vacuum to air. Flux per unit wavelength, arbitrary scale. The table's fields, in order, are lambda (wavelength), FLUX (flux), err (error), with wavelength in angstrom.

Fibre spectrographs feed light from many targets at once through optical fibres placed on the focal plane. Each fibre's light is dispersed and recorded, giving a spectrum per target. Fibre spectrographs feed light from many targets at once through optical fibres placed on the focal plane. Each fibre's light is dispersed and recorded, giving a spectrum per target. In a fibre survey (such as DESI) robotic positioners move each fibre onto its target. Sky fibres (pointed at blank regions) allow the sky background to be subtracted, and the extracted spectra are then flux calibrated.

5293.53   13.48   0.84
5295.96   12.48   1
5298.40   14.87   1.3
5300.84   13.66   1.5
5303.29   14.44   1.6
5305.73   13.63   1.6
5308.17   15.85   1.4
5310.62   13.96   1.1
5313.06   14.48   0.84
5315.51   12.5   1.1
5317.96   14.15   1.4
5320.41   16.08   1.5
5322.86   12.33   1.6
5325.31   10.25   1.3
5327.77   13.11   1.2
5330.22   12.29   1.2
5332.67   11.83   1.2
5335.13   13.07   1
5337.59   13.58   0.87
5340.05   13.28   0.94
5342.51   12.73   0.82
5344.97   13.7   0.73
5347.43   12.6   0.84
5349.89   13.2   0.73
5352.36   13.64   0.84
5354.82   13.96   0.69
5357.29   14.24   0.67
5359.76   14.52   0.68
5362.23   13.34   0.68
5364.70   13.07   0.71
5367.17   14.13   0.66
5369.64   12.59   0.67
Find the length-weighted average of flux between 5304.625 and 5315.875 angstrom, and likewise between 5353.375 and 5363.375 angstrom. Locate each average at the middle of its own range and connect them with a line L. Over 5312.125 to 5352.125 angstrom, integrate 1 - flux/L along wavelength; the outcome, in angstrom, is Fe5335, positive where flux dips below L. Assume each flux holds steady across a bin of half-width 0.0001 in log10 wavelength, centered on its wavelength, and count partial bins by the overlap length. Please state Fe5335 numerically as 3.0 angstrom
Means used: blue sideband 14.2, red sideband 14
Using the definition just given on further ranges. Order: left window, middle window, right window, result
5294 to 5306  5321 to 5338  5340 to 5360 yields 1.5 angstrom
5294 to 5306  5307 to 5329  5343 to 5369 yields 0.2 angstrom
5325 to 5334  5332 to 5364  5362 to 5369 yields -1.5 angstrom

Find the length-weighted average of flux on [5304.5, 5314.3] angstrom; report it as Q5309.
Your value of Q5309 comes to 14.5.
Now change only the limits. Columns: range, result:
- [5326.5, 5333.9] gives 12.4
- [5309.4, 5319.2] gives 13.8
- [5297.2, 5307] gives 14.2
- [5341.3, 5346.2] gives 13.2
